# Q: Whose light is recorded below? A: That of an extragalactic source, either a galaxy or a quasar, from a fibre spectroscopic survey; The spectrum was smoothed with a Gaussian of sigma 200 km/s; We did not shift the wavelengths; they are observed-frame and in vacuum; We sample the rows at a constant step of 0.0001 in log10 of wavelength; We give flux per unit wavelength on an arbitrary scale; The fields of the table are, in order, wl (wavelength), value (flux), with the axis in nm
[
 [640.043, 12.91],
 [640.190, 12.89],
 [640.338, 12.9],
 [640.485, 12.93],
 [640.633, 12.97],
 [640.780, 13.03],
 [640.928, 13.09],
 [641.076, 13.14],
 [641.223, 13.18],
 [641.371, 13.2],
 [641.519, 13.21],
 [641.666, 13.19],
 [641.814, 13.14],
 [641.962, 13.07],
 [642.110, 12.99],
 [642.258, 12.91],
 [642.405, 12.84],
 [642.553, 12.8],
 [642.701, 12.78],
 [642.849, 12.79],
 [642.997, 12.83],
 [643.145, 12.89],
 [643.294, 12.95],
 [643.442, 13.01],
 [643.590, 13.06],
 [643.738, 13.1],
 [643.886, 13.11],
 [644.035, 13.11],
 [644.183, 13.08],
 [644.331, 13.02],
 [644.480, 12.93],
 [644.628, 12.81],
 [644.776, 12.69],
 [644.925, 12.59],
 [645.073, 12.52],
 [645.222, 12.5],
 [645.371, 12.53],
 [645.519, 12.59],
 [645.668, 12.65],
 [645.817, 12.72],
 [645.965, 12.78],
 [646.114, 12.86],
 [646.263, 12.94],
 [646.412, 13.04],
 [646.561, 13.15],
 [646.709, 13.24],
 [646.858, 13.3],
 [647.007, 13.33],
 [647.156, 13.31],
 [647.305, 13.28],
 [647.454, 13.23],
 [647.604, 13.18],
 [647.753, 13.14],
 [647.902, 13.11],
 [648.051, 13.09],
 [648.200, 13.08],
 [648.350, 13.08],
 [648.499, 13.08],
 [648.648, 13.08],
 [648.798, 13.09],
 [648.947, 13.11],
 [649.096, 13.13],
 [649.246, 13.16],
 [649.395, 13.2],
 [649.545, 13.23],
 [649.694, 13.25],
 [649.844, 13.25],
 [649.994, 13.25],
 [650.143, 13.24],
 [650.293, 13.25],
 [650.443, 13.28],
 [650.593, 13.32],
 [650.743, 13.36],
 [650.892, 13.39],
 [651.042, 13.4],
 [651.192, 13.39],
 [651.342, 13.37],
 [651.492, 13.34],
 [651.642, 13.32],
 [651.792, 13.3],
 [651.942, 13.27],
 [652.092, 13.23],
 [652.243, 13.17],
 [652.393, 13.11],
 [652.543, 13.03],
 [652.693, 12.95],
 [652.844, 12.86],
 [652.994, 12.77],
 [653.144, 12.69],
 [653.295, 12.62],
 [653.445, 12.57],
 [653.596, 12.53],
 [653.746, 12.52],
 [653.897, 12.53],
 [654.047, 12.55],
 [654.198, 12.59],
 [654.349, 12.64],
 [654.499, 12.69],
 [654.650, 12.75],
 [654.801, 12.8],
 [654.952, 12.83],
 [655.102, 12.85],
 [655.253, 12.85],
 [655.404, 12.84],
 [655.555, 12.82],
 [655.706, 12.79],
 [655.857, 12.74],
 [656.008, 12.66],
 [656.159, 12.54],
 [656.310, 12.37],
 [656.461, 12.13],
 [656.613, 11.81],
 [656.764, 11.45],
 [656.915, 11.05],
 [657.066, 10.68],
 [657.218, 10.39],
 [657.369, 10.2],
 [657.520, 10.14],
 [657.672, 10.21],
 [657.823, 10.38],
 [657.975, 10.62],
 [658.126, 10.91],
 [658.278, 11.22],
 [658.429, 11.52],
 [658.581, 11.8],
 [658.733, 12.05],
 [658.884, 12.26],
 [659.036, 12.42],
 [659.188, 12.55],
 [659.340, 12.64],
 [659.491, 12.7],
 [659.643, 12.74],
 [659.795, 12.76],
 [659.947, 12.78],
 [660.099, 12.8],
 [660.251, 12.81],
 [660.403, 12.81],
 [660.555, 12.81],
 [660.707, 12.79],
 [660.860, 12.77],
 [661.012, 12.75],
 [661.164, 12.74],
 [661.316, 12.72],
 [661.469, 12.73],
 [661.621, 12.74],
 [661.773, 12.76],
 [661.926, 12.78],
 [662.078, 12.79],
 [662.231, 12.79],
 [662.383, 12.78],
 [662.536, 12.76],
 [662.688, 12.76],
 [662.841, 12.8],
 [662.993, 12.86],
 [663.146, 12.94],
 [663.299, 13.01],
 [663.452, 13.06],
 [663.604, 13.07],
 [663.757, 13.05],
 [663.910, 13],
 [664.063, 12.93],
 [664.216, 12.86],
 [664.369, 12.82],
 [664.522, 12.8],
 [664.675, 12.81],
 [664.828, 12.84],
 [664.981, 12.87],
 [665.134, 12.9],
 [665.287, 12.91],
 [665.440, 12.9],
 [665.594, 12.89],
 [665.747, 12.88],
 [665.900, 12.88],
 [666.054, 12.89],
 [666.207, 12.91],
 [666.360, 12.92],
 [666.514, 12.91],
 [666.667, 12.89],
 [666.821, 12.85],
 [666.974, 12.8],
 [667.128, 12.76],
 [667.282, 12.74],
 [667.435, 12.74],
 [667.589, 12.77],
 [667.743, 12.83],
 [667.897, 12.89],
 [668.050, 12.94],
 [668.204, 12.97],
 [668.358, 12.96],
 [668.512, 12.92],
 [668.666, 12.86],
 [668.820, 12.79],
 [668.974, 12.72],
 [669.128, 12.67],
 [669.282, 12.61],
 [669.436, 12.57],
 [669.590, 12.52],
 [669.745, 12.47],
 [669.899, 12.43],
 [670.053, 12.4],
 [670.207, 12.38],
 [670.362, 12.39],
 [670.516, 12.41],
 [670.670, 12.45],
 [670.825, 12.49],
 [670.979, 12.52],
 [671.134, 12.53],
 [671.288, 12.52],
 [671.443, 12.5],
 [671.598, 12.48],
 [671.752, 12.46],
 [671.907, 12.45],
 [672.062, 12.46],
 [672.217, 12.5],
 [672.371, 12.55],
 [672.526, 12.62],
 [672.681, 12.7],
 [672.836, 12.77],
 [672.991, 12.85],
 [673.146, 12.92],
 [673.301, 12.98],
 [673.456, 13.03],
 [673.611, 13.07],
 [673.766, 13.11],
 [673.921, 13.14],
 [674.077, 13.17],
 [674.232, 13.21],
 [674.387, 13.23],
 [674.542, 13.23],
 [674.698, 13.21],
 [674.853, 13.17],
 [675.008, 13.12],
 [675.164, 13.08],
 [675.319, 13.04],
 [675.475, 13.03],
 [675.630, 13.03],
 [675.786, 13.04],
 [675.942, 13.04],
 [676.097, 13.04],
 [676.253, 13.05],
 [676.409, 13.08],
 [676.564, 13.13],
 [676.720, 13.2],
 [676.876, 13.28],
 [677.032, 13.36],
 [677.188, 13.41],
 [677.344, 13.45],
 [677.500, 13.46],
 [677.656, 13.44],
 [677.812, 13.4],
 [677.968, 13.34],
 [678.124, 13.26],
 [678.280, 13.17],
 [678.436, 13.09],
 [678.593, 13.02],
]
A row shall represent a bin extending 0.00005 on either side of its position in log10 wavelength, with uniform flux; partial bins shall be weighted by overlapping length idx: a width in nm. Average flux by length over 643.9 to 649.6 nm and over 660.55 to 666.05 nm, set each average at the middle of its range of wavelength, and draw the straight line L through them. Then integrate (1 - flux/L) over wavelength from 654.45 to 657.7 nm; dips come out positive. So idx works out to 0.23 nm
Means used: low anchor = 13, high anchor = 12.8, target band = 12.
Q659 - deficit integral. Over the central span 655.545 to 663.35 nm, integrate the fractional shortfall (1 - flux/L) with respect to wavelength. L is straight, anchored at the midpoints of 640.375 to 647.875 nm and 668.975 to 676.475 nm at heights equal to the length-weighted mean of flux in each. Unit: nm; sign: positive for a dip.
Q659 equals 0.407 nm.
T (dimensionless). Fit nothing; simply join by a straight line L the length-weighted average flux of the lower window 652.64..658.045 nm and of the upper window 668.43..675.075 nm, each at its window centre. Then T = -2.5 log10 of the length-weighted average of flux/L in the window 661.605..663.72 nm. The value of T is -0.04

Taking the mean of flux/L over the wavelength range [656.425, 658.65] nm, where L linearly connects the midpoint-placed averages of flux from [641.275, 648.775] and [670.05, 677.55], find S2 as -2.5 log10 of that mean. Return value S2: 0.182 mag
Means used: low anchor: 13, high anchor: 12.9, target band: 10.9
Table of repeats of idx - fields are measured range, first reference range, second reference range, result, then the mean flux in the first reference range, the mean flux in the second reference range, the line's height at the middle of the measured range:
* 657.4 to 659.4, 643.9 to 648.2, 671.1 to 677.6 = 0.241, 13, 13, 13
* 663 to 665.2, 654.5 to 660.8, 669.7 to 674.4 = -0.104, 12.1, 12.7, 12.3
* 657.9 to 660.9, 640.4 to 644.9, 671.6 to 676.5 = 0.158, 13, 12.9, 13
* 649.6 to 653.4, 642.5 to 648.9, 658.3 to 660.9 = -0.119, 13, 12.5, 12.8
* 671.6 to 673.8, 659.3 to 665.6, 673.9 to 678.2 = 0.064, 12.8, 13.2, 13.1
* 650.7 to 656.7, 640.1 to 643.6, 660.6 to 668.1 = 0.033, 13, 12.8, 12.9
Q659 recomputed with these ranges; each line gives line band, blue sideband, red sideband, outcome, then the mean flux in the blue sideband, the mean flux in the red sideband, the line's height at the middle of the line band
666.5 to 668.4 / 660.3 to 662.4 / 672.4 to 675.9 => 0.01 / 12.8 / 13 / 12.9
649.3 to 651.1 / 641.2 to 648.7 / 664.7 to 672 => -0.05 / 13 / 12.7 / 12.9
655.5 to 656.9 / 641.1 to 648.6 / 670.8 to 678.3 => 0.07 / 13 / 13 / 13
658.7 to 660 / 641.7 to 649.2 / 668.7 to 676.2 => 0.03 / 13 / 12.8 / 12.9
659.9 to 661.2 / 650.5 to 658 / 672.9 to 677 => -0.01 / 12.5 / 13.1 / 12.7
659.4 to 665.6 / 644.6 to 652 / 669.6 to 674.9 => 0.02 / 13.1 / 12.7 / 12.9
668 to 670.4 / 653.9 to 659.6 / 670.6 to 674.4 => -0.02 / 12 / 12.7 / 12.6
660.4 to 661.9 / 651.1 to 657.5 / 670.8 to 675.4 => -0.01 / 12.5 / 12.8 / 12.7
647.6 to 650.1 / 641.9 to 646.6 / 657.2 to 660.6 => -0.12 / 12.9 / 11.8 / 12.5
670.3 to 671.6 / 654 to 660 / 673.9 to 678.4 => 0.04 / 12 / 13.2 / 12.9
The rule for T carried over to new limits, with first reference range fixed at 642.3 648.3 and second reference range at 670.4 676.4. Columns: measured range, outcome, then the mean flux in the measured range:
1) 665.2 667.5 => 0.00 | 12.9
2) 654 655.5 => 0.01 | 12.7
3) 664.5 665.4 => 0.00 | 12.9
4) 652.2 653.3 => 0.00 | 12.9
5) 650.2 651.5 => -0.03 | 13.3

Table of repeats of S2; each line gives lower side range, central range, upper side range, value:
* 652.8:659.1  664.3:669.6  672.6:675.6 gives -0.02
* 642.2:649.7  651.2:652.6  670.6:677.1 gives -0.02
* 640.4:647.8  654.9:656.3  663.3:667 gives 0.02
